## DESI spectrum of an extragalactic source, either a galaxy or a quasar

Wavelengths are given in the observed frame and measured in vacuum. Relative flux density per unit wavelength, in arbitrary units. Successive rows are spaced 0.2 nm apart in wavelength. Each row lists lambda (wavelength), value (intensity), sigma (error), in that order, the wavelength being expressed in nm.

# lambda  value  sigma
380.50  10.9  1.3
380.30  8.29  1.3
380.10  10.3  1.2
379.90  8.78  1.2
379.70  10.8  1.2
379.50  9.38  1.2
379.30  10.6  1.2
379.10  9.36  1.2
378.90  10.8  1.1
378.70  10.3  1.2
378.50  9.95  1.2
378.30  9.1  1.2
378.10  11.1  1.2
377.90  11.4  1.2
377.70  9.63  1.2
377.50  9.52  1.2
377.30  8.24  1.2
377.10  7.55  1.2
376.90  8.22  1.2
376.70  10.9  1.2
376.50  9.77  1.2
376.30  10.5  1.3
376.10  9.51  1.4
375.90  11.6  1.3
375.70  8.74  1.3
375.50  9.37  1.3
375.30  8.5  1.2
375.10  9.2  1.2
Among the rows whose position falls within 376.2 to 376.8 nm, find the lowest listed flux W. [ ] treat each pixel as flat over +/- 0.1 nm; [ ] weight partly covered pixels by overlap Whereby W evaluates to 9.77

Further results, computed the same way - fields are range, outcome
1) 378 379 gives 9.1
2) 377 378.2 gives 7.55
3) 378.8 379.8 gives 9.36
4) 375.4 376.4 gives 8.74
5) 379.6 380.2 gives 8.78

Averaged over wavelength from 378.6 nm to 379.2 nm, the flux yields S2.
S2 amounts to 10.2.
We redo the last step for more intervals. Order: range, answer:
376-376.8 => 10.2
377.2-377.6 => 8.88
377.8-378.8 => 10.4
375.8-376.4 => 10.5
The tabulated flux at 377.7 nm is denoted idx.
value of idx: 9.63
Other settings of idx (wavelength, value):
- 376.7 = 10.9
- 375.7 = 8.74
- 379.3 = 10.6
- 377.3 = 8.24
